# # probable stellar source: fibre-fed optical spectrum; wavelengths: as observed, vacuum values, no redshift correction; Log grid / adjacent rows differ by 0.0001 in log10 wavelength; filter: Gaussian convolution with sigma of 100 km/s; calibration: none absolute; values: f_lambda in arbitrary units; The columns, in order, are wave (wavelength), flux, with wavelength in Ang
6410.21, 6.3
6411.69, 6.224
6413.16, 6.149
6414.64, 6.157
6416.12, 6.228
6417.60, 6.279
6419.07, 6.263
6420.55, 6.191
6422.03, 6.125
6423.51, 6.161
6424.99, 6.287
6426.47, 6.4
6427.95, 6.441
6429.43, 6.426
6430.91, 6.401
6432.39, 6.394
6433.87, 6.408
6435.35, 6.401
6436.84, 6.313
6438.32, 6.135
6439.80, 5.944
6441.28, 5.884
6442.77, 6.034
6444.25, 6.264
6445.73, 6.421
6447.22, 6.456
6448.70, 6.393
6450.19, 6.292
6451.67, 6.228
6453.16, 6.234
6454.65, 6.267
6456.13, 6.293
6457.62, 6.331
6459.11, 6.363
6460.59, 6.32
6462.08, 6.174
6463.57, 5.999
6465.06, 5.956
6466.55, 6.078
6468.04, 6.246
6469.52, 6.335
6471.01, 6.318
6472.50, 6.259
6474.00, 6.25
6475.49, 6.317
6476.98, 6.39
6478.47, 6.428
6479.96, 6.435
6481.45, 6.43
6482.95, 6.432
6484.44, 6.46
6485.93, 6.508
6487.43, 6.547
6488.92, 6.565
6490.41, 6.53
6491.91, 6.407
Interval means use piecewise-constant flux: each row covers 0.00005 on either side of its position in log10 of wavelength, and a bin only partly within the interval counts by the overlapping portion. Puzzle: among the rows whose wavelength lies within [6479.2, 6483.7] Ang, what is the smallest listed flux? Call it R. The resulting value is 6.43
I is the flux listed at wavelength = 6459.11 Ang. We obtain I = 6.363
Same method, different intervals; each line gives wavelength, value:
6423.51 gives 6.161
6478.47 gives 6.428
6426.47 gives 6.4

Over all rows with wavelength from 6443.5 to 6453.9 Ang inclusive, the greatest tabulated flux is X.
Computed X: 6.456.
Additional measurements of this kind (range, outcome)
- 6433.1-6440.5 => 6.408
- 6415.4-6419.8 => 6.279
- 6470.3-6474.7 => 6.318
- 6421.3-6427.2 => 6.4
